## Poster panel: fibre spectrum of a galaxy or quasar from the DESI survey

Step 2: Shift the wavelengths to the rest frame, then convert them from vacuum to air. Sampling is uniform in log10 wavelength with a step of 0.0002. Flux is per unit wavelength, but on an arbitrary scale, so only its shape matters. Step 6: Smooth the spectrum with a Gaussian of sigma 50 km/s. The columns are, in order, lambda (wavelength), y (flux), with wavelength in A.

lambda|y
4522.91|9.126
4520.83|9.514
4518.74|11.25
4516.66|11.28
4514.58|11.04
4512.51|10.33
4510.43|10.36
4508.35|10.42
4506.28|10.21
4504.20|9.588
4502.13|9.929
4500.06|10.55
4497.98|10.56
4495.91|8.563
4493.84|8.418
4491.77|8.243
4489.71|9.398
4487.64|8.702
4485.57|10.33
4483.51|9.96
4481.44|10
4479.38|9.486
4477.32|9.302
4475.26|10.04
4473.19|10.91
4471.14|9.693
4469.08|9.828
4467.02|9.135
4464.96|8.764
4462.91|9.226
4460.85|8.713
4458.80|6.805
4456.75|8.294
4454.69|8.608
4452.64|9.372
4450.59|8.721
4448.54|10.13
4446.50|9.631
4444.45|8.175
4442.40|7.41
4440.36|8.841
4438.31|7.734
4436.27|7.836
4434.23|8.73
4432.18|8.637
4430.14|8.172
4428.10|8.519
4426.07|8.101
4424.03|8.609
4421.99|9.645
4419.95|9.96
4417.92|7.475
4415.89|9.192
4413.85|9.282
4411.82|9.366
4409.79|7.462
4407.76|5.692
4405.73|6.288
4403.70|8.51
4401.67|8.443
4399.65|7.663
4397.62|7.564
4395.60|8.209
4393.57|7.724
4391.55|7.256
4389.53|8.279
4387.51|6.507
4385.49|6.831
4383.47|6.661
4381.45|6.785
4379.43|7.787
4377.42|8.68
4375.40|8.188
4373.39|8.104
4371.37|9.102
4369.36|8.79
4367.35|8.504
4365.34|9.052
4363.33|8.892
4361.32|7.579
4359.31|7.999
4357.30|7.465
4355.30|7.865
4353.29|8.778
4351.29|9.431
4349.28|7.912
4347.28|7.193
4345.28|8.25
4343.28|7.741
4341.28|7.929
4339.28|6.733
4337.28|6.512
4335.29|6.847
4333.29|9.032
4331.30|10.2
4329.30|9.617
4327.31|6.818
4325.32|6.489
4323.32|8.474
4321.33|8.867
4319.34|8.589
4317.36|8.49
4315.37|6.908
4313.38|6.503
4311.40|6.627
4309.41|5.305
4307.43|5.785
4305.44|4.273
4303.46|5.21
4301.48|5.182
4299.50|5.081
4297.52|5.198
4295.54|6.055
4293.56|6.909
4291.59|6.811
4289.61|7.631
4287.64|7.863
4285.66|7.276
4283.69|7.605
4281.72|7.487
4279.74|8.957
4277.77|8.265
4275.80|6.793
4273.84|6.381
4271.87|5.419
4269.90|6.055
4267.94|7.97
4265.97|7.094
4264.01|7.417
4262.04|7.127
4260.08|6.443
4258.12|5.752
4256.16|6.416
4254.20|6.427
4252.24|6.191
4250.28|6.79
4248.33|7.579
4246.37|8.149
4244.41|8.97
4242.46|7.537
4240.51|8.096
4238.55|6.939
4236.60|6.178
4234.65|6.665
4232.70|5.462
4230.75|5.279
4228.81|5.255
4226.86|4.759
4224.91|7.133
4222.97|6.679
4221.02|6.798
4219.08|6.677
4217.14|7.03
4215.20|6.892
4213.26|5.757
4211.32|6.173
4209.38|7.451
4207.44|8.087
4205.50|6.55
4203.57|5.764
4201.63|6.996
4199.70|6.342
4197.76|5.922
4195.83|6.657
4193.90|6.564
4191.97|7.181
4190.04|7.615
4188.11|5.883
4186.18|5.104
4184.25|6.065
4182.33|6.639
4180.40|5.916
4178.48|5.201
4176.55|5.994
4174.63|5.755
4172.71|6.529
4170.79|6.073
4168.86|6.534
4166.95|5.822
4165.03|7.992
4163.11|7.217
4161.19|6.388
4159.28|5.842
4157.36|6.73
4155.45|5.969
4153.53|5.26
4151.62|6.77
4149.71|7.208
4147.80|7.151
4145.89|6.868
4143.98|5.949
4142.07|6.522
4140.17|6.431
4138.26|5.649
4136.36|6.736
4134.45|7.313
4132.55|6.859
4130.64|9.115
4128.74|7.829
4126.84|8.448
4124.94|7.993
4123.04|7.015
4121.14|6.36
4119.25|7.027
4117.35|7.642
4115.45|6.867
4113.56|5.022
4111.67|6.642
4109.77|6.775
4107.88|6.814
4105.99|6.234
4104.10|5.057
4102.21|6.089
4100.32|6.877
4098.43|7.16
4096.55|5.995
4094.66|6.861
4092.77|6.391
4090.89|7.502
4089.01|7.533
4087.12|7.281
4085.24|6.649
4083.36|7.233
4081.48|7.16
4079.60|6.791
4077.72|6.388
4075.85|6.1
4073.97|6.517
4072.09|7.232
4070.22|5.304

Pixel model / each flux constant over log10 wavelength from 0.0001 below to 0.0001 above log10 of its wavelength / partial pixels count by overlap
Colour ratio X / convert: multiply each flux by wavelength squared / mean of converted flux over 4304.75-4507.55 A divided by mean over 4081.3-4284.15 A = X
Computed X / 1.39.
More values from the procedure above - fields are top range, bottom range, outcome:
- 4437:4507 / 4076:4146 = 1.60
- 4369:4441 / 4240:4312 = 1.27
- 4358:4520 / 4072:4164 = 1.51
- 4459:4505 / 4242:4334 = 1.47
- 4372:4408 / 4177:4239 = 1.30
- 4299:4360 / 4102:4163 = 1.21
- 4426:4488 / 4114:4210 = 1.55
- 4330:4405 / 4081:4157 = 1.32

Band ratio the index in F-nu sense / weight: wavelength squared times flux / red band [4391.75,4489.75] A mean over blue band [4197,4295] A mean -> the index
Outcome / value 1.4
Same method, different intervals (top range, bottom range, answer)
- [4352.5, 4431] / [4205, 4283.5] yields 1.26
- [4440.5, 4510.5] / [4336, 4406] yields 1.24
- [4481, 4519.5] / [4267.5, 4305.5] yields 1.65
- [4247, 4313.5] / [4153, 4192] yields 1.11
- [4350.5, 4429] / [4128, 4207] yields 1.38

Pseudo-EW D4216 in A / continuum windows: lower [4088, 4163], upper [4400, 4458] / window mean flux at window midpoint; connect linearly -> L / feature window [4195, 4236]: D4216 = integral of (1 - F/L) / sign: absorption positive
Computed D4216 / 4.8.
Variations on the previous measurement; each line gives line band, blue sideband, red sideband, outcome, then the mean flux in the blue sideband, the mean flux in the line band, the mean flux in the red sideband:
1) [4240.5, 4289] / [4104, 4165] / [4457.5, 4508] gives 3.7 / 6.78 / 7.19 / 9.44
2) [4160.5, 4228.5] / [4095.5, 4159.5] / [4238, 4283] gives 4.8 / 6.72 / 6.45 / 7.15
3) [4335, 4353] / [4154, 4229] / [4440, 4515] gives 0.7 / 6.41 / 7.7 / 9.39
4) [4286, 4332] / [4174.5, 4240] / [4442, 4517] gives 3.9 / 6.35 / 6.89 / 9.47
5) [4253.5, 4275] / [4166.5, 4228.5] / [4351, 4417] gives 1.1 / 6.39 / 6.6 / 7.98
